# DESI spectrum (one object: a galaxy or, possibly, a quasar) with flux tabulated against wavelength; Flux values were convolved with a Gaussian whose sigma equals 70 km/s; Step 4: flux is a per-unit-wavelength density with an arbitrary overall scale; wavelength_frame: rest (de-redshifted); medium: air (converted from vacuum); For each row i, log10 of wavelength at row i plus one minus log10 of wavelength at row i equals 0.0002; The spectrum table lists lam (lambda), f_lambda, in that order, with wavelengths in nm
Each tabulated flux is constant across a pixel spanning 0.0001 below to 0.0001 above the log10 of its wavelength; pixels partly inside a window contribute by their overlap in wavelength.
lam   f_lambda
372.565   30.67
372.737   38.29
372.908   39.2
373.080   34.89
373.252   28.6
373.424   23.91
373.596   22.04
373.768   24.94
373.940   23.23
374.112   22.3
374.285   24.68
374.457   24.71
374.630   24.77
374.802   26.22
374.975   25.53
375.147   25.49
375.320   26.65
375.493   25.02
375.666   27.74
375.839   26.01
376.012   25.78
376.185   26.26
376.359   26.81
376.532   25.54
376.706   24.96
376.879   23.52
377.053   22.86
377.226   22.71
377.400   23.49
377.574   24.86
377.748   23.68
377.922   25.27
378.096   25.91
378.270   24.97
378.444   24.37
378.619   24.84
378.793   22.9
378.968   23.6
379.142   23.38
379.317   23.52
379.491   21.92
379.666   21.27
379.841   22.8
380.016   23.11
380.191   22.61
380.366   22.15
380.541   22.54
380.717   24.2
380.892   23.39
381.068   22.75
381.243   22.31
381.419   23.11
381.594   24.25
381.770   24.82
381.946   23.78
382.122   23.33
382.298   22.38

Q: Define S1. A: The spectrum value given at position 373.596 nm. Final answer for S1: 22.04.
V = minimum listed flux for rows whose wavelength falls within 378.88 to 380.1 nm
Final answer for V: 21.27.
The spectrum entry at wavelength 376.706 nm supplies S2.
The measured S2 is 24.96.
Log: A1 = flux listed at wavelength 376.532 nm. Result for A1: 25.54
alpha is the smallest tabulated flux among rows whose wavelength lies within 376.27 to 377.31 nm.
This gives 22.71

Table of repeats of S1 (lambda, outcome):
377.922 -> 25.27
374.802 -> 26.22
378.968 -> 23.6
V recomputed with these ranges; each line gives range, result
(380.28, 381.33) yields 22.15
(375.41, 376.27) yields 25.02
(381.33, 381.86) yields 23.11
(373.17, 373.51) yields 23.91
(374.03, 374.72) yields 22.3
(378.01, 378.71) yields 24.37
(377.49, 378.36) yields 23.68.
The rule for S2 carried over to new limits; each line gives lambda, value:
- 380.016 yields 23.11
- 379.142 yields 23.38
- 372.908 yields 39.2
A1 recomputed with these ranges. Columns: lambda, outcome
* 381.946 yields 23.78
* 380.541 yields 22.54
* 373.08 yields 34.89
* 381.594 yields 24.25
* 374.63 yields 24.77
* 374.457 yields 24.71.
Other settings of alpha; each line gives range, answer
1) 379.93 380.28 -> 22.61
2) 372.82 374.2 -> 22.04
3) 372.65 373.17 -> 34.89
